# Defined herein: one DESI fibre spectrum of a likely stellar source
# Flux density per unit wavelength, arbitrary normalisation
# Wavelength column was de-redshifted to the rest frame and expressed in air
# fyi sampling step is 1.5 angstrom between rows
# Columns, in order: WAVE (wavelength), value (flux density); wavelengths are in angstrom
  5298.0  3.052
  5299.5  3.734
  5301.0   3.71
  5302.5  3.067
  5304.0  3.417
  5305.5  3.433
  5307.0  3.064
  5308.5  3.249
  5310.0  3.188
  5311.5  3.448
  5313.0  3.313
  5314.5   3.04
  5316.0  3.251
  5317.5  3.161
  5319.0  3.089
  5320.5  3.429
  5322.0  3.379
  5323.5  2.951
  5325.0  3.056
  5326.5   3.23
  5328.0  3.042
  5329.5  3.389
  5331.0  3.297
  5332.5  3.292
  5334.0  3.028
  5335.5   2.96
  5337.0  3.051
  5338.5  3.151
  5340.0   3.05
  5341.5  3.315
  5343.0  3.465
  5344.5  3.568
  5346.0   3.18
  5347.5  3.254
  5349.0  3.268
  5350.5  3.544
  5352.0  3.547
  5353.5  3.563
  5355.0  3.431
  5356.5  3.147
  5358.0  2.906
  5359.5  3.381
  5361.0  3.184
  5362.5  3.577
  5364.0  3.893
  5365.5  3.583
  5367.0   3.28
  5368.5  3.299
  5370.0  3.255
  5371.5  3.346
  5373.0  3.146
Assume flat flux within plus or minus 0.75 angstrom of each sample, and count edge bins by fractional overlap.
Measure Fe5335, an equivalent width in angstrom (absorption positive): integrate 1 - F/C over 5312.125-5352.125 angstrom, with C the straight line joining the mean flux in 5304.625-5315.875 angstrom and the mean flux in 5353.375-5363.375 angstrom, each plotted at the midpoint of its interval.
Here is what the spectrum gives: 0.6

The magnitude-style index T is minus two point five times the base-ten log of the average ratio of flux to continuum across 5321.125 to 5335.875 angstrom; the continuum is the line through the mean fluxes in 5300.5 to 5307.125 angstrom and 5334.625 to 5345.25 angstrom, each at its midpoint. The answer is 0.03 mag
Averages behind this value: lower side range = 3.35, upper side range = 3.22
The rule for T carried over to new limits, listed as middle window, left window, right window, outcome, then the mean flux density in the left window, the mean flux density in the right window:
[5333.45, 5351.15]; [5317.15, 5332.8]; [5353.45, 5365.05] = 0.020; 3.21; 3.38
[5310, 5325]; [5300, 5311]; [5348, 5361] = 0.034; 3.32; 3.34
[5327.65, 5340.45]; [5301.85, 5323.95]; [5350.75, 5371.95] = 0.053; 3.24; 3.39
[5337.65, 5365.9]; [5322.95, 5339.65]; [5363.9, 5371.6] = -0.024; 3.13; 3.41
